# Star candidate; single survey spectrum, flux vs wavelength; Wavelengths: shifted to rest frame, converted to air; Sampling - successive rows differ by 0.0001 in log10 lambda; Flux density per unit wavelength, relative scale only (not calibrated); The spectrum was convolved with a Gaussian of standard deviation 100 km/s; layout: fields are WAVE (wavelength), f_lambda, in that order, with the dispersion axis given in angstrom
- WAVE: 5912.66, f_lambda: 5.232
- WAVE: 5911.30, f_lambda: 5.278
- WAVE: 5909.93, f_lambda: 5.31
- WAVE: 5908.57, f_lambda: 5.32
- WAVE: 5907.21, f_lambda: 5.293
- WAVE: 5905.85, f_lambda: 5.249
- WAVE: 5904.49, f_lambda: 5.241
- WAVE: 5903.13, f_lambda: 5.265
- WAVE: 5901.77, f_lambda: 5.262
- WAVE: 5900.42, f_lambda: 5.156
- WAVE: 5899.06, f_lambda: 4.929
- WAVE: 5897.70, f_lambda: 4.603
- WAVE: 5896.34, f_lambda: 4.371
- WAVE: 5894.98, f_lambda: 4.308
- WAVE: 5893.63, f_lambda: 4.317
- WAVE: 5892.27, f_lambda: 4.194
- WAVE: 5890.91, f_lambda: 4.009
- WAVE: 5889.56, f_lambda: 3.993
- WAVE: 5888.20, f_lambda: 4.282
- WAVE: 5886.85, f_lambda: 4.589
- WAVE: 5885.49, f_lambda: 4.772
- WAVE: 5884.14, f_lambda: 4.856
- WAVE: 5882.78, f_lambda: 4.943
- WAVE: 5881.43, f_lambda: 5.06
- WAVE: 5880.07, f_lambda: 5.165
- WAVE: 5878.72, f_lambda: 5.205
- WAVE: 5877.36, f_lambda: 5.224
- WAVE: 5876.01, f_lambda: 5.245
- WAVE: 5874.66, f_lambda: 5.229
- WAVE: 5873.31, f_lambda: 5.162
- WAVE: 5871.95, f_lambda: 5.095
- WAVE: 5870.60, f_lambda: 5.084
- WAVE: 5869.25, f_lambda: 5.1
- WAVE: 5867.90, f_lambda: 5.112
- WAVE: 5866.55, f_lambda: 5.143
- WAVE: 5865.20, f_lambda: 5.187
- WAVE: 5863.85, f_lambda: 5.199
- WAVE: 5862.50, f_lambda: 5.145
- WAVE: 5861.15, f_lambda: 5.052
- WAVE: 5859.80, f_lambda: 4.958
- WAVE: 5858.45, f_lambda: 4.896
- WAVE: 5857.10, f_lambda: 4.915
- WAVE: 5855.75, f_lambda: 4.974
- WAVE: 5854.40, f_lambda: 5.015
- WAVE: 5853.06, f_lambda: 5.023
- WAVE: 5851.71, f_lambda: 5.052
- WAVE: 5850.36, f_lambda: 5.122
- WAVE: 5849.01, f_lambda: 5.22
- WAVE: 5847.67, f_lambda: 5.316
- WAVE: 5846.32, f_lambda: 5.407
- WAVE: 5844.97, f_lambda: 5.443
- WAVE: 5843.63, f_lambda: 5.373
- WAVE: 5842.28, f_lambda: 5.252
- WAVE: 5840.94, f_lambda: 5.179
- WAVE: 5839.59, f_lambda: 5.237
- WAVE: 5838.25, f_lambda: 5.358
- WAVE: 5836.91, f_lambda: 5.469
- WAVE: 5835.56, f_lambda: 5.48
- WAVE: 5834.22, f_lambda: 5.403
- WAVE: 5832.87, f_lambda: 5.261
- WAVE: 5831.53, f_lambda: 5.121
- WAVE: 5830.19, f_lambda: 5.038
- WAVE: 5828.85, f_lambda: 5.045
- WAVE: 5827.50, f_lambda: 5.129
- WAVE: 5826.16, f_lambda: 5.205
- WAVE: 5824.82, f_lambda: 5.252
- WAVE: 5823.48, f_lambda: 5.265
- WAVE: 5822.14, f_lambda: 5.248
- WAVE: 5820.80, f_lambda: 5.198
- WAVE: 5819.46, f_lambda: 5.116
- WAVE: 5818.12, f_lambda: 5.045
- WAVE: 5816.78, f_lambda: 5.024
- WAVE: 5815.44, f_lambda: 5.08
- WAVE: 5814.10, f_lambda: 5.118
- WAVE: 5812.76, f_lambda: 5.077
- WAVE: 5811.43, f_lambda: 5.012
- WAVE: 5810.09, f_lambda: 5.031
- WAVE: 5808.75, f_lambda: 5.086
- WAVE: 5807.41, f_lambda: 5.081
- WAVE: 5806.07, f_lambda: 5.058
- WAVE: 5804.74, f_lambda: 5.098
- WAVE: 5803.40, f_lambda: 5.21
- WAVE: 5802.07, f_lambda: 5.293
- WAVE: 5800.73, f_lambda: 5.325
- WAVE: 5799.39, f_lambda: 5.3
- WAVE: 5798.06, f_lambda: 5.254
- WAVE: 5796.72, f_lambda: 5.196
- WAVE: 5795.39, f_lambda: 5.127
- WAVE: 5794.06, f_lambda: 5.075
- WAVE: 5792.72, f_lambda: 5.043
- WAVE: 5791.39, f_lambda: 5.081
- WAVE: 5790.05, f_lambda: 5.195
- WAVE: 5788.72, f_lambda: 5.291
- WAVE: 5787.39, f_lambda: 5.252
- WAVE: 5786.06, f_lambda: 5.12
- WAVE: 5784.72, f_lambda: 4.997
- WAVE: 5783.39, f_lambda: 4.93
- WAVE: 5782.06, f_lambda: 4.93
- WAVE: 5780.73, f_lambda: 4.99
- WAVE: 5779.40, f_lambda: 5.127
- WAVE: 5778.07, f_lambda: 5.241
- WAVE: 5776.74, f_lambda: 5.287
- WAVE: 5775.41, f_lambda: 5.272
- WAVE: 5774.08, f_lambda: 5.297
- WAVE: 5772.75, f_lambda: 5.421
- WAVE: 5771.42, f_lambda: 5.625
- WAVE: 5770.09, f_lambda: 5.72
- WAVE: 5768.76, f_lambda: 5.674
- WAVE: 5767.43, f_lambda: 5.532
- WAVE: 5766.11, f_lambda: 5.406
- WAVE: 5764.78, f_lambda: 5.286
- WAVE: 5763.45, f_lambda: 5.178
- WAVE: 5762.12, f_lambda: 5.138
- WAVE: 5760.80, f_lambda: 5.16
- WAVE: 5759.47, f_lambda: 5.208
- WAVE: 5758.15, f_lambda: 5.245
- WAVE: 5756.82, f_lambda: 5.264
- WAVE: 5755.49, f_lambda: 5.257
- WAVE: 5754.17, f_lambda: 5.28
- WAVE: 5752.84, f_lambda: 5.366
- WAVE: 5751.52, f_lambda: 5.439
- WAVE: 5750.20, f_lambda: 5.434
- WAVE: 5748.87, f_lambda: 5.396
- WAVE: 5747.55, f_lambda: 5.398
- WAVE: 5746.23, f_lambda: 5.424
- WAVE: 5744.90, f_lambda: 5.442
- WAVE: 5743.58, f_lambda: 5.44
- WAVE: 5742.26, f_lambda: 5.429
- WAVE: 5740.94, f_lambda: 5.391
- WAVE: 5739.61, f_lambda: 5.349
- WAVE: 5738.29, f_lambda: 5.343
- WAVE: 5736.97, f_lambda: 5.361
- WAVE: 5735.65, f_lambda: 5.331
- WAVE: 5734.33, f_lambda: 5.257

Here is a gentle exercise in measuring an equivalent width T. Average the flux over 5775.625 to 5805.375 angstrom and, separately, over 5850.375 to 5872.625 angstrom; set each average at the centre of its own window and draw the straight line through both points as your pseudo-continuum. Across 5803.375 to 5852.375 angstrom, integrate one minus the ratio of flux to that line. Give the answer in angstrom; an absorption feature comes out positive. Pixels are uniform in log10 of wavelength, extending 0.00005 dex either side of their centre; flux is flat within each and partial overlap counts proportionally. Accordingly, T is -0.8 angstrom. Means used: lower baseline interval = 5.15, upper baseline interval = 5.06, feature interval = 5.19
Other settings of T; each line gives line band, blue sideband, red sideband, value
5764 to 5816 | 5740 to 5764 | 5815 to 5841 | 0.59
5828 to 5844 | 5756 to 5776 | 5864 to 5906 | -0.59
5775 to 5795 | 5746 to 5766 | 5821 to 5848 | 0.64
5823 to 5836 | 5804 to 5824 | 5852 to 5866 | -0.35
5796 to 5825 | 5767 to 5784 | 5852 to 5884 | 0.41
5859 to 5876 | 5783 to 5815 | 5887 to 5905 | -1.30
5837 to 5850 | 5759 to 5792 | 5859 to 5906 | -0.73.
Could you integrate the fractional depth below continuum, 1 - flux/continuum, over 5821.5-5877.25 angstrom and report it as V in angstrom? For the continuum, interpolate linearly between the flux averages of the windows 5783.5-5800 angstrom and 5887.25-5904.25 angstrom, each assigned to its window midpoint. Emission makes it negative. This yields -4.0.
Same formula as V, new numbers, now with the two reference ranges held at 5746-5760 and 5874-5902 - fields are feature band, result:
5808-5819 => 0.0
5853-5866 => -0.5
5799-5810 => -0.1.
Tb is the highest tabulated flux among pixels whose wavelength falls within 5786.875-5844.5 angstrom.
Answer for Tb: 5.48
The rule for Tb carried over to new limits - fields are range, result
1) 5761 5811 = 5.72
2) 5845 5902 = 5.407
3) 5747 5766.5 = 5.439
